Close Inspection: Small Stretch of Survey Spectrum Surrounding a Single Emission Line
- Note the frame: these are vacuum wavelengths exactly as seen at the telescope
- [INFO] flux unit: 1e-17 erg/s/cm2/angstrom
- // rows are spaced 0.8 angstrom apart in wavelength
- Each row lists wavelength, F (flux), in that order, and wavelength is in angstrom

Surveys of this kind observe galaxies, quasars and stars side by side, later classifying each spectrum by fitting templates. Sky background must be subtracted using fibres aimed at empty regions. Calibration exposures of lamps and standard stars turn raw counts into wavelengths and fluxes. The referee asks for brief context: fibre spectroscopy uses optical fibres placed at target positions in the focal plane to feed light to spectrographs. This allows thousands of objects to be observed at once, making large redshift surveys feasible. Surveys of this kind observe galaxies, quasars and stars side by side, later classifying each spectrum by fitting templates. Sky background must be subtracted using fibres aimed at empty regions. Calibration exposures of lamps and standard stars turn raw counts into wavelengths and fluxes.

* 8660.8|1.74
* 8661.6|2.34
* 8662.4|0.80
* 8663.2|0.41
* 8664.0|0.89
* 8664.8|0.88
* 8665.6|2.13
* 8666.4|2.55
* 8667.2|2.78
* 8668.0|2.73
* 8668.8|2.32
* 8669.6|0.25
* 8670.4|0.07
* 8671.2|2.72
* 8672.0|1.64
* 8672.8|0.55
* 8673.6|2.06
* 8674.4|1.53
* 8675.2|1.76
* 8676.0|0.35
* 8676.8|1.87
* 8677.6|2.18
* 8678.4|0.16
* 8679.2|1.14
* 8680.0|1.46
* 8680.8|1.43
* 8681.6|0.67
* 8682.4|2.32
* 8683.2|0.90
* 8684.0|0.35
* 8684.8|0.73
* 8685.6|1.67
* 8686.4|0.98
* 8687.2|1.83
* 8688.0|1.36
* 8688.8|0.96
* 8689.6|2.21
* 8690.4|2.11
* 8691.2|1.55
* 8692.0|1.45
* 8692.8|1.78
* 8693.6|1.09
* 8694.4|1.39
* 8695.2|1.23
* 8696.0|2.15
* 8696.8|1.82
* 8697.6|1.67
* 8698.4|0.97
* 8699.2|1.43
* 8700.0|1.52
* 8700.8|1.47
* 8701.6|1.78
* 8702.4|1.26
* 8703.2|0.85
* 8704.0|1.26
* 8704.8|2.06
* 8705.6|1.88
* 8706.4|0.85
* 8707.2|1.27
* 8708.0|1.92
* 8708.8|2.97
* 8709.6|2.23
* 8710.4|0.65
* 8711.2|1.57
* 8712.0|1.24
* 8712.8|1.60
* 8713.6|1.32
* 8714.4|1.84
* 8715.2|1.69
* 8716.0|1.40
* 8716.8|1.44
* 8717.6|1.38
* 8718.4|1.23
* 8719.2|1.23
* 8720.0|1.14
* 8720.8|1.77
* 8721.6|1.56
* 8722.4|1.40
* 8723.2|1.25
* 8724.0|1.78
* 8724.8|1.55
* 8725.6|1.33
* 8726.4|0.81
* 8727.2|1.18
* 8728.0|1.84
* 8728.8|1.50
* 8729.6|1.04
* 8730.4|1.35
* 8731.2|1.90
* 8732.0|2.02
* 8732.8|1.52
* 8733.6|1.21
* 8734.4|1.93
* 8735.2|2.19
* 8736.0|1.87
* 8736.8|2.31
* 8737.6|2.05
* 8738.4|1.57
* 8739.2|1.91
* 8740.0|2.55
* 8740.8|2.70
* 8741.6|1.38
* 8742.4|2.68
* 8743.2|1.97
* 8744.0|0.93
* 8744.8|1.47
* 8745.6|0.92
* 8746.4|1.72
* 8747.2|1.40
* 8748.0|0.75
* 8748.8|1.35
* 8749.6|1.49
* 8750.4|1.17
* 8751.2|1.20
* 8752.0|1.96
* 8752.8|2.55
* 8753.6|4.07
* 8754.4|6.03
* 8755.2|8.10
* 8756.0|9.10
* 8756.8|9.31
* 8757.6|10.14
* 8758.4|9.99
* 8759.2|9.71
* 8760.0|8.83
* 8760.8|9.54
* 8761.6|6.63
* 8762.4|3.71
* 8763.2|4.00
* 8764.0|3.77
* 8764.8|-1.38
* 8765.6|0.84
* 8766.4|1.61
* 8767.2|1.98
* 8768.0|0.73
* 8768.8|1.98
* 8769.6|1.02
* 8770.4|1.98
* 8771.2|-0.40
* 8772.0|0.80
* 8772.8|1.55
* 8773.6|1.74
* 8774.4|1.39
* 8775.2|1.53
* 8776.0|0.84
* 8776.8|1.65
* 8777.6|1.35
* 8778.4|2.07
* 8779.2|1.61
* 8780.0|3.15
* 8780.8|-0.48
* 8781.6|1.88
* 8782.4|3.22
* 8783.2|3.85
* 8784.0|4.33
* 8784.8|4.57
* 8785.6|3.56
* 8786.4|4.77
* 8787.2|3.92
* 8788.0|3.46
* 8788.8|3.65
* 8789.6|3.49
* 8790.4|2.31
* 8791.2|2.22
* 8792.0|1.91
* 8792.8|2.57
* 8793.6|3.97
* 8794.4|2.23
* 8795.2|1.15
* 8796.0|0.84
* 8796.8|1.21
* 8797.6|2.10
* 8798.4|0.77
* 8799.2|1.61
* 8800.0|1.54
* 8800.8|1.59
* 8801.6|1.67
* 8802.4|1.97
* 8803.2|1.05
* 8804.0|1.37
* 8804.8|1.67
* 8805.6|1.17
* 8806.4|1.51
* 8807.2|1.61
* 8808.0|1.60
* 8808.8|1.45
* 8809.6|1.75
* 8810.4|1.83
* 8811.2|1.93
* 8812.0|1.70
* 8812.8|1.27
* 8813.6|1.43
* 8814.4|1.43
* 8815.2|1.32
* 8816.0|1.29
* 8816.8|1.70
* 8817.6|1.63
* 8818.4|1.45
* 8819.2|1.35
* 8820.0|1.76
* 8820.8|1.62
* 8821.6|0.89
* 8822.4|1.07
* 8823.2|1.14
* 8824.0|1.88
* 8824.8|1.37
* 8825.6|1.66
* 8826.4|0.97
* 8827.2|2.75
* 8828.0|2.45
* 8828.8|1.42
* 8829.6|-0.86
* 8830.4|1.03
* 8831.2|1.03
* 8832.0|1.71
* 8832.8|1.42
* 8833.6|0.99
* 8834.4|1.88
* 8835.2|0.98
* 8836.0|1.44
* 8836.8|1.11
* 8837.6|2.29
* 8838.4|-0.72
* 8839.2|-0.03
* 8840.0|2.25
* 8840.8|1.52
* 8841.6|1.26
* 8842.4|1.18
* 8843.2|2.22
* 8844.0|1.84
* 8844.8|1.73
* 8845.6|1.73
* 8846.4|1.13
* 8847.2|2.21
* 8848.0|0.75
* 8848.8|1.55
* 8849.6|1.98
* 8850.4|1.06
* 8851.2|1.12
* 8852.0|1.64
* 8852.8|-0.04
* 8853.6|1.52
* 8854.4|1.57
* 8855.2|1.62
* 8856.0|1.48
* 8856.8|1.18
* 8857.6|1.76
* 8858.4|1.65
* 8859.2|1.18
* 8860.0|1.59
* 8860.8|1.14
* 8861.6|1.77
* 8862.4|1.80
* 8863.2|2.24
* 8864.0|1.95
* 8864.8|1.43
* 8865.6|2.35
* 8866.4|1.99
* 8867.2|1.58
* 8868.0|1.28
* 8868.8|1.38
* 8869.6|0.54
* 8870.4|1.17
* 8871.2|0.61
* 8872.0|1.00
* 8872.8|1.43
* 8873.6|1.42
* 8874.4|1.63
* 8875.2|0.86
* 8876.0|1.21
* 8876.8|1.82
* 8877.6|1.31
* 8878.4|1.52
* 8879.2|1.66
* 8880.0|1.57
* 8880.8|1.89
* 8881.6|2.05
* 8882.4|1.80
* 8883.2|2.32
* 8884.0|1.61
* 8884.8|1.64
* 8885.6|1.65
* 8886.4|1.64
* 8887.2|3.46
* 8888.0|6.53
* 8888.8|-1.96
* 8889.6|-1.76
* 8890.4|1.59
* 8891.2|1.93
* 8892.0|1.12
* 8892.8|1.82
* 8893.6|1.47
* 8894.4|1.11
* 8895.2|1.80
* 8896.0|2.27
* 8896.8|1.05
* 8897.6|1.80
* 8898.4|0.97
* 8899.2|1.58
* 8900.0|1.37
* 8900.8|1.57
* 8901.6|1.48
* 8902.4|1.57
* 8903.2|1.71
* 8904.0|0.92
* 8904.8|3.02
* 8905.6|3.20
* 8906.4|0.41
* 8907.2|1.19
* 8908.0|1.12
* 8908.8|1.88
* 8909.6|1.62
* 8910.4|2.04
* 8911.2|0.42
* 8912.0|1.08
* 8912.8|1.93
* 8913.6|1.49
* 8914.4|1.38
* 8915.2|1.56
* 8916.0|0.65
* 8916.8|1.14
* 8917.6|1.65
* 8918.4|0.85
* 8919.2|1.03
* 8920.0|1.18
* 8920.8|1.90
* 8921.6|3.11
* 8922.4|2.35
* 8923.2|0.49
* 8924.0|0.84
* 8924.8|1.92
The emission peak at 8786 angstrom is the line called [N II] 6583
